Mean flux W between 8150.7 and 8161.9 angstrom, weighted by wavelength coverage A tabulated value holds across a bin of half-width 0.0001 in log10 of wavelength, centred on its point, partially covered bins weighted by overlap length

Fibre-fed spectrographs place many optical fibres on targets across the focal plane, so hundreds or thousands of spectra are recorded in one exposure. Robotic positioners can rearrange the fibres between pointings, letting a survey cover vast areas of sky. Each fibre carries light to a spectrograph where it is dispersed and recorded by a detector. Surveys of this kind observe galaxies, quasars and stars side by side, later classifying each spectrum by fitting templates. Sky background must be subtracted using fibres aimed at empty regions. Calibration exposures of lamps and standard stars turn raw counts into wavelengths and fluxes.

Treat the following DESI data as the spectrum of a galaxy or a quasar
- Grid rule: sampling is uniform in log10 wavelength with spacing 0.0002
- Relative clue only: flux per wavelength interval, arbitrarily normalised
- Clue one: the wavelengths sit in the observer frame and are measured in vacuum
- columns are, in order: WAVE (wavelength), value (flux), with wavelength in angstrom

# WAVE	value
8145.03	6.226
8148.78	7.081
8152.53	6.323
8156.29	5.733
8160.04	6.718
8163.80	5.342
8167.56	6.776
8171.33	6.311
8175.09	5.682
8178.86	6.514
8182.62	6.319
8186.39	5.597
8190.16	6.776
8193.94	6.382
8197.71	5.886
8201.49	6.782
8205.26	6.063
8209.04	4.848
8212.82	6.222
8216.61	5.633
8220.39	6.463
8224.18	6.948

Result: 6.26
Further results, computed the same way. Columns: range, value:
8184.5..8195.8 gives 6.25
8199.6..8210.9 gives 5.9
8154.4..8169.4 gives 6.14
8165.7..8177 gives 6.25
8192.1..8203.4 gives 6.35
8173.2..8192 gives 6.18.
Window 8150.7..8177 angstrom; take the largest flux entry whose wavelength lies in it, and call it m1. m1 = 6.776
